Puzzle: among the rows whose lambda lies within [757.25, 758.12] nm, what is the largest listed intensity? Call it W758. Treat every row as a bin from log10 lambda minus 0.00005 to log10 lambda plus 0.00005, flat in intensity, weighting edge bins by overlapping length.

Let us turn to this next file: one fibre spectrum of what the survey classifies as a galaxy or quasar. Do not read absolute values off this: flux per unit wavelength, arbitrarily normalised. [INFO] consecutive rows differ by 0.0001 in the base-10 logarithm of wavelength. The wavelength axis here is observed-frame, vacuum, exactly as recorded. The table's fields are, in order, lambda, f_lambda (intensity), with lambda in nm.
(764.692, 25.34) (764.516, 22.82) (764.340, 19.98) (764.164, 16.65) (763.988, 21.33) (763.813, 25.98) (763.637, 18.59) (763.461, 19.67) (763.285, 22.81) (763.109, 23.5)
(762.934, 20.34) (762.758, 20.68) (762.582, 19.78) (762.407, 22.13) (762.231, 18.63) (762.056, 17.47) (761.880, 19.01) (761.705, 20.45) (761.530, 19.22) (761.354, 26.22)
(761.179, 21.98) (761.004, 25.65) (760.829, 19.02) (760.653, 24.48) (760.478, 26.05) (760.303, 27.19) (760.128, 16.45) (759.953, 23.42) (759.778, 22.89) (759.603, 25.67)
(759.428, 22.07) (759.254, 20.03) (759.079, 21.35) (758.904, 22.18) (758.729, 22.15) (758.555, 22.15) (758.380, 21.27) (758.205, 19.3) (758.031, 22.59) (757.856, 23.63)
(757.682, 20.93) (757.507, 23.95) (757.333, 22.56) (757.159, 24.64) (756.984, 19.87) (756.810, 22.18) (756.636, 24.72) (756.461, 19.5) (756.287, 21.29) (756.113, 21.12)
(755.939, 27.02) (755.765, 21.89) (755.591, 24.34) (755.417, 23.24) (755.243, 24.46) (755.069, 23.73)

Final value 23.95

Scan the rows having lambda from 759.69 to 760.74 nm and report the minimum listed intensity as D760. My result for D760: 16.45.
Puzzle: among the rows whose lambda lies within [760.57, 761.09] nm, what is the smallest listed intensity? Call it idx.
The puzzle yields 19.02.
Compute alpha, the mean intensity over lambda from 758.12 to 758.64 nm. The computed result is 20.9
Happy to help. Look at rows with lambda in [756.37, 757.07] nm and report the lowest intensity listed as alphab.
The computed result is 19.5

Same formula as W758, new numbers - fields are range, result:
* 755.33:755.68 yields 24.34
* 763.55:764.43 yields 25.98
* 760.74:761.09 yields 25.65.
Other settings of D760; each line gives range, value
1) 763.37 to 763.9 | 18.59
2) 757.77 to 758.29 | 19.3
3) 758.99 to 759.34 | 20.03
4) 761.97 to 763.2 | 17.47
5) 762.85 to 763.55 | 19.67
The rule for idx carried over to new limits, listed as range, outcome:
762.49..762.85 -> 19.78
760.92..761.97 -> 19.01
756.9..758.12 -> 19.87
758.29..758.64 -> 21.27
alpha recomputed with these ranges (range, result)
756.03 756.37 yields 21.2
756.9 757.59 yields 22.8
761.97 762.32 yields 18.1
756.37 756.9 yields 22.1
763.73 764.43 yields 21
